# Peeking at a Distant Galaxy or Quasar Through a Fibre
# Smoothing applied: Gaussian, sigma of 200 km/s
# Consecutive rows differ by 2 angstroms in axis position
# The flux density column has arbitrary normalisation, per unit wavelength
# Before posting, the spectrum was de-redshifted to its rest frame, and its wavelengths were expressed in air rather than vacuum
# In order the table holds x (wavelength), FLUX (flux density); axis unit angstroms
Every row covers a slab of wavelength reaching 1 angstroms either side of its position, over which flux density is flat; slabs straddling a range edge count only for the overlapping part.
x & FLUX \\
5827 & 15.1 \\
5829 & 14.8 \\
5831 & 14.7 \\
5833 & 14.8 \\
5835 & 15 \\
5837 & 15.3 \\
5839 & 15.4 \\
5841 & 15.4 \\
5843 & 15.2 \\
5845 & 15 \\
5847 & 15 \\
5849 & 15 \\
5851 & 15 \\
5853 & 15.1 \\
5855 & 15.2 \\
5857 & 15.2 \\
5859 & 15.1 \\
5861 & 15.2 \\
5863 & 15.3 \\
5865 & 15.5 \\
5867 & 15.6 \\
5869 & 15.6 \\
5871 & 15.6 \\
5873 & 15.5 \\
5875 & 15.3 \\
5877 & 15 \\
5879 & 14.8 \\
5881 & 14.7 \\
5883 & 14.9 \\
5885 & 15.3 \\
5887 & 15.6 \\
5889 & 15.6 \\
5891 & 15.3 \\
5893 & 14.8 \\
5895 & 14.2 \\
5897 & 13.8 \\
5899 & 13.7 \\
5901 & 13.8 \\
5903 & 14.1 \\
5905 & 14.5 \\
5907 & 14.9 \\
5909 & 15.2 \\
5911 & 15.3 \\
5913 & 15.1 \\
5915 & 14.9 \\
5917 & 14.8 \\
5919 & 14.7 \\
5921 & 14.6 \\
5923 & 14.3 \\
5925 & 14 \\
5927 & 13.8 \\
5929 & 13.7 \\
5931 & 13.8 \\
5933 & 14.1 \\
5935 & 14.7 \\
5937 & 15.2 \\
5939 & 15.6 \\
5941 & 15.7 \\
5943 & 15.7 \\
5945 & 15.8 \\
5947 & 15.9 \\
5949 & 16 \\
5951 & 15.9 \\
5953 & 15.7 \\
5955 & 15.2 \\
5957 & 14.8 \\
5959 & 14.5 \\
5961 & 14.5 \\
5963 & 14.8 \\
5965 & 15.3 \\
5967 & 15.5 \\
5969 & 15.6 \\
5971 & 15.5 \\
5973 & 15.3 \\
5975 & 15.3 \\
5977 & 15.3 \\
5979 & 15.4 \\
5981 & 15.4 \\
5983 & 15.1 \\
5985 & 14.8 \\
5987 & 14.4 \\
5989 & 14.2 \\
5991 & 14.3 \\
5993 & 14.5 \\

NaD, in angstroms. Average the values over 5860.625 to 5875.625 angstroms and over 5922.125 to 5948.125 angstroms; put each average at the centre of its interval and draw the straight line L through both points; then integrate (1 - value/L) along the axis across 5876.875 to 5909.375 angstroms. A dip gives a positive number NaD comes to 1.1 angstroms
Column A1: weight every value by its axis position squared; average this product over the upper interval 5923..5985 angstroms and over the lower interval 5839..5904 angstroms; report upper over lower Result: 1.0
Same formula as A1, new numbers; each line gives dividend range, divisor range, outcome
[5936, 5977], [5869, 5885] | 1.04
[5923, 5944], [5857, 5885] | 0.98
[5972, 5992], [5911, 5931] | 1.06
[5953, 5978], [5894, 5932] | 1.07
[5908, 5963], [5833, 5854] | 1.02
